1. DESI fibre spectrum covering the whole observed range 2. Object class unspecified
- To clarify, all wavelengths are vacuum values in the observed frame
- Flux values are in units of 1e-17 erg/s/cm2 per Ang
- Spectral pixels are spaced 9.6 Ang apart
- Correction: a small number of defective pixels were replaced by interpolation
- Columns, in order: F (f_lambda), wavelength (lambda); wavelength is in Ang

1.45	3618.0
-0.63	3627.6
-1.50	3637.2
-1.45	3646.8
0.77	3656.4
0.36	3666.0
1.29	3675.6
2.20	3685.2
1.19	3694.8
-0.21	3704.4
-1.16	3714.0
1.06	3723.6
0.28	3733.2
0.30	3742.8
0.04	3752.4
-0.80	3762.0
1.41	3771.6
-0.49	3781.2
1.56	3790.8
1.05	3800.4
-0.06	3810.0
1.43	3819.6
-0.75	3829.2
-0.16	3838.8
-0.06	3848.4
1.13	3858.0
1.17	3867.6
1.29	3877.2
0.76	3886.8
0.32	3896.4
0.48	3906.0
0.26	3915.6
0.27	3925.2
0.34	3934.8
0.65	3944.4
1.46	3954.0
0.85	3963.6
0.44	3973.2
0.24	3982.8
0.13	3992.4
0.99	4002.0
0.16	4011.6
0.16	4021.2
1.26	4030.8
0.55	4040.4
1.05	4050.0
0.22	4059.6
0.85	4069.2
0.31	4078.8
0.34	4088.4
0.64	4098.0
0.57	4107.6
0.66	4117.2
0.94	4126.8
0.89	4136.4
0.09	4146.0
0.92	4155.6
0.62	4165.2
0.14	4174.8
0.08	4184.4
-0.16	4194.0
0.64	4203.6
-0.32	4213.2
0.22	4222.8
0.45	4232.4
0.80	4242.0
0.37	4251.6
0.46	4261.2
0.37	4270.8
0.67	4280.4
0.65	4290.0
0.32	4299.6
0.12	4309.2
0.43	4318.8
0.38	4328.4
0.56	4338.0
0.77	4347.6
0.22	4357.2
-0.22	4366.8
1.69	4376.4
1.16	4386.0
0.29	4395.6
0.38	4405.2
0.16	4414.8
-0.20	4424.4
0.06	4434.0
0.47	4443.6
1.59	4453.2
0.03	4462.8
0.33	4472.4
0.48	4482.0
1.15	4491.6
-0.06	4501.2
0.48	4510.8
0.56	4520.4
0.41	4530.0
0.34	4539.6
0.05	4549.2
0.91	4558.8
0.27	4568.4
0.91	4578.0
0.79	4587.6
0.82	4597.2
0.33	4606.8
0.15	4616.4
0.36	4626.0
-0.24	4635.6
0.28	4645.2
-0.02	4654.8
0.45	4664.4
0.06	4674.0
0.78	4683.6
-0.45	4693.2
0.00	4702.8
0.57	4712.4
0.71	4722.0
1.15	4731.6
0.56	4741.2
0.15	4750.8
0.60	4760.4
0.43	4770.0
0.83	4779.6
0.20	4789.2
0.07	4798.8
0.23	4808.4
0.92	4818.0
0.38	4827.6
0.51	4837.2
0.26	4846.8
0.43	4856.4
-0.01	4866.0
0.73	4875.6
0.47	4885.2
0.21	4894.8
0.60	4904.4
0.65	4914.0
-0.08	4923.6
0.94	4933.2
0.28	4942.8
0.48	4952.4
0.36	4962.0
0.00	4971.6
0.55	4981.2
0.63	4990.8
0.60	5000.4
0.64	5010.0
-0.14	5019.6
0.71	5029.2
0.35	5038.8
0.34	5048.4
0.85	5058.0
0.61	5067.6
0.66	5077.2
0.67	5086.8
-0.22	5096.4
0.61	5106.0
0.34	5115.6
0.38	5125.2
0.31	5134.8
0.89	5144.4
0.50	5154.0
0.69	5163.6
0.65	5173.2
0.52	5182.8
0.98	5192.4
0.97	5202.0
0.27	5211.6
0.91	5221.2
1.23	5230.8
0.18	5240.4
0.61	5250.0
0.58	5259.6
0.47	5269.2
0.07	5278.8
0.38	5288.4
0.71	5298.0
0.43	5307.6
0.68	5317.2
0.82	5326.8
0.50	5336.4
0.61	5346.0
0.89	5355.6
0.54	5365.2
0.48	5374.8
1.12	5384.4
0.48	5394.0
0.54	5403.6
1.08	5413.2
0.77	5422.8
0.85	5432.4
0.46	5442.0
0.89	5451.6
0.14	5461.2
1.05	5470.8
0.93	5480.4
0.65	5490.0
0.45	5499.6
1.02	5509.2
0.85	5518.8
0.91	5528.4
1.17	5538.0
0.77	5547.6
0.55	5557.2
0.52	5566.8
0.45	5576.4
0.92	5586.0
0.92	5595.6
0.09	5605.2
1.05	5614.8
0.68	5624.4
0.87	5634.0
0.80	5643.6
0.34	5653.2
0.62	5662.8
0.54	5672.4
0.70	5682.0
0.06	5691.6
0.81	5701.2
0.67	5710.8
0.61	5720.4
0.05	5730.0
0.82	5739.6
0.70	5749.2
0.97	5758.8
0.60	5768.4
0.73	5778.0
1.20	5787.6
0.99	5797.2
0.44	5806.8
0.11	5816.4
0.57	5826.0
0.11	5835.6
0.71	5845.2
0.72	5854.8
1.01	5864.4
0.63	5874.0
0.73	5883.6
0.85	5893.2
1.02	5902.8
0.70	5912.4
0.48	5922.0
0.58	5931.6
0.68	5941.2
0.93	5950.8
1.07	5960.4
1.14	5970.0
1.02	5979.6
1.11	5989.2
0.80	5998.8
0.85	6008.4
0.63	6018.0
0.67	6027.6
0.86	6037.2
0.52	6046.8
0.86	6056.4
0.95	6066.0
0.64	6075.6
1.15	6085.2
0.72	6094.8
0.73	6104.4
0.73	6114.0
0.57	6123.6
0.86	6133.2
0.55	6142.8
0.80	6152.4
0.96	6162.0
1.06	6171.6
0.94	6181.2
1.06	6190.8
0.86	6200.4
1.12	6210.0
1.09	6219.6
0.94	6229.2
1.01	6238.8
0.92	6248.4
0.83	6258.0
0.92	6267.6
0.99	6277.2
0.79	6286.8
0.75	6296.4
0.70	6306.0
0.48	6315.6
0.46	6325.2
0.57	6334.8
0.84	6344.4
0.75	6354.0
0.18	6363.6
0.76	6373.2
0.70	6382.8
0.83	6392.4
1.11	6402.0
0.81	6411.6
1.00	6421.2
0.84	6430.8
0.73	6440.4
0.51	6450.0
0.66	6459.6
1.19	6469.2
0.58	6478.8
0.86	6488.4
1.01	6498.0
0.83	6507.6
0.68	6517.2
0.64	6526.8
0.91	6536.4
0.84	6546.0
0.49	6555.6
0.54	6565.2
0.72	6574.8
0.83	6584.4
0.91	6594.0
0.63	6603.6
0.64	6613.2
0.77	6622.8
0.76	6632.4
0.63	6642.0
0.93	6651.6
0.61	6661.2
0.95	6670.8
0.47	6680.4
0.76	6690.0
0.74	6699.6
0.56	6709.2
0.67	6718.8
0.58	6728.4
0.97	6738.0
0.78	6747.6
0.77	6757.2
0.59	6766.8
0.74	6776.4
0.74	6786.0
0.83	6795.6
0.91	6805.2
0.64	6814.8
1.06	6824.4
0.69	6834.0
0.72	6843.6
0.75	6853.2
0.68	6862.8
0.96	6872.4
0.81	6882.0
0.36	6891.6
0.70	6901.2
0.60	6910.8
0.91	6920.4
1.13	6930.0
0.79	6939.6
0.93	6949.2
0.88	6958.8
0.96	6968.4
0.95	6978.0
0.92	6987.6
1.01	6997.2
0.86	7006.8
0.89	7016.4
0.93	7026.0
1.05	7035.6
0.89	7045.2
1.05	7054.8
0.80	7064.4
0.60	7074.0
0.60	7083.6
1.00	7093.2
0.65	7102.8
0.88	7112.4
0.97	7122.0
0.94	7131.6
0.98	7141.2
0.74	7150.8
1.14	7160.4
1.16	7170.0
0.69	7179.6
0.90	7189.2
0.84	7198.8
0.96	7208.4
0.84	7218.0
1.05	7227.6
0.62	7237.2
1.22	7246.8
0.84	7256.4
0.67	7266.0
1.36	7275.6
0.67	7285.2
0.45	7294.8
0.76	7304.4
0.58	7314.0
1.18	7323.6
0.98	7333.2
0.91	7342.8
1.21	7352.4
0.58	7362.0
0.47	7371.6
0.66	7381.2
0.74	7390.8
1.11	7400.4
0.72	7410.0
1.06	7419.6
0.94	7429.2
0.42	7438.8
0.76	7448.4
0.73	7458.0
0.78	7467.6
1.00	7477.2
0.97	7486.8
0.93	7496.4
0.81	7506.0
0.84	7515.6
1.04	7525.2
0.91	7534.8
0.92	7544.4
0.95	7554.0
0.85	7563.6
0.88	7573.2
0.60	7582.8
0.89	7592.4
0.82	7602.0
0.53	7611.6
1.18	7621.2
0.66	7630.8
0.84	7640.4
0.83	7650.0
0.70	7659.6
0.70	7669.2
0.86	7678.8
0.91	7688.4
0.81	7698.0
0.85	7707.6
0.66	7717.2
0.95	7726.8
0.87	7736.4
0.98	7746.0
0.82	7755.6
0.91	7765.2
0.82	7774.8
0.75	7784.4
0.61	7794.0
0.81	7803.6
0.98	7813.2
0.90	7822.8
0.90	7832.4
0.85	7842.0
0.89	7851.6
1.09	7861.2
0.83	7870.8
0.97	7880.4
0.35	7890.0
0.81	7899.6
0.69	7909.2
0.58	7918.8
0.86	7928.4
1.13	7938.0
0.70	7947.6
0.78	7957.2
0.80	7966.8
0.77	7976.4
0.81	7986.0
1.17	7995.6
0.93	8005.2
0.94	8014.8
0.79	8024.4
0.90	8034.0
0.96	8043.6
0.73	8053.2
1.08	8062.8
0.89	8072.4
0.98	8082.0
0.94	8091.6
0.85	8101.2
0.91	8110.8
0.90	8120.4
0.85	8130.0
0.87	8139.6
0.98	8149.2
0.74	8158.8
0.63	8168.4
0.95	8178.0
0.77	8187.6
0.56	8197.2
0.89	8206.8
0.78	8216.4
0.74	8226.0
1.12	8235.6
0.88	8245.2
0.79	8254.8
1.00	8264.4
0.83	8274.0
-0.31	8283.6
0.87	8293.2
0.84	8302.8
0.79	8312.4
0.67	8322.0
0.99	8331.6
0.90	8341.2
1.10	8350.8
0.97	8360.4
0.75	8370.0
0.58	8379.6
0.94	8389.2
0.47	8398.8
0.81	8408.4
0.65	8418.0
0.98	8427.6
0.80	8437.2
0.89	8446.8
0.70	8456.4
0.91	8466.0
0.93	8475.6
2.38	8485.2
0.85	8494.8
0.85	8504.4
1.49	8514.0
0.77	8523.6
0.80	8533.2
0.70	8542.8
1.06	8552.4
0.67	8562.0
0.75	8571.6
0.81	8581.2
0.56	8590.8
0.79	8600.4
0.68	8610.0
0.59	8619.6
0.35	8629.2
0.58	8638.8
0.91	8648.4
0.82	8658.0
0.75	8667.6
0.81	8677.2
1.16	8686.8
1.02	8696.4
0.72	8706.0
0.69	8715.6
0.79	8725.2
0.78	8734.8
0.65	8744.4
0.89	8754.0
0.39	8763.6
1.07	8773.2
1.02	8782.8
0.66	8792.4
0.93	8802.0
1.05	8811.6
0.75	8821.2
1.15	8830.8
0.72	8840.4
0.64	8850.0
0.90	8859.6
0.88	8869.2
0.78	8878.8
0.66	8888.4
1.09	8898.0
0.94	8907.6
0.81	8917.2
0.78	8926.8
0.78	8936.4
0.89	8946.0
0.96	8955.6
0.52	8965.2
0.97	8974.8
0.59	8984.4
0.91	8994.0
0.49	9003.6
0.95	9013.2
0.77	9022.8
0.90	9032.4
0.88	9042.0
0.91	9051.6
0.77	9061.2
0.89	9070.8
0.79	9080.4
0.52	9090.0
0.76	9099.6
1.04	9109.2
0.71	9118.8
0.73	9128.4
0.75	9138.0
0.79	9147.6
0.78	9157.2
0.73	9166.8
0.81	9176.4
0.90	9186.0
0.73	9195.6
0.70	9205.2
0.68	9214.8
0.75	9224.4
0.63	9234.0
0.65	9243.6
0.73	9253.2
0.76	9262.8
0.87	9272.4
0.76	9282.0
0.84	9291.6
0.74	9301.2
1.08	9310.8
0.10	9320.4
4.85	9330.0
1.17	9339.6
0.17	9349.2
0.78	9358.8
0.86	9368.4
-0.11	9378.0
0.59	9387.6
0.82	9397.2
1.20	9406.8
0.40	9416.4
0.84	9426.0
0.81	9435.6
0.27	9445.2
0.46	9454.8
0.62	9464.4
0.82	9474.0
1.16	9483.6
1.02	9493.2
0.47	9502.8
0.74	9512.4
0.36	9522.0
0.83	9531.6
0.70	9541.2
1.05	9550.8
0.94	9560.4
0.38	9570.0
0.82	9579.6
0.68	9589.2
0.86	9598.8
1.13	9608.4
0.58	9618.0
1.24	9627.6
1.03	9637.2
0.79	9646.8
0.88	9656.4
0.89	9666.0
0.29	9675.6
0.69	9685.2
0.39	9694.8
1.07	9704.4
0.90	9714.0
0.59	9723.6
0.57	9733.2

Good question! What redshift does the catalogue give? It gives 0.29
